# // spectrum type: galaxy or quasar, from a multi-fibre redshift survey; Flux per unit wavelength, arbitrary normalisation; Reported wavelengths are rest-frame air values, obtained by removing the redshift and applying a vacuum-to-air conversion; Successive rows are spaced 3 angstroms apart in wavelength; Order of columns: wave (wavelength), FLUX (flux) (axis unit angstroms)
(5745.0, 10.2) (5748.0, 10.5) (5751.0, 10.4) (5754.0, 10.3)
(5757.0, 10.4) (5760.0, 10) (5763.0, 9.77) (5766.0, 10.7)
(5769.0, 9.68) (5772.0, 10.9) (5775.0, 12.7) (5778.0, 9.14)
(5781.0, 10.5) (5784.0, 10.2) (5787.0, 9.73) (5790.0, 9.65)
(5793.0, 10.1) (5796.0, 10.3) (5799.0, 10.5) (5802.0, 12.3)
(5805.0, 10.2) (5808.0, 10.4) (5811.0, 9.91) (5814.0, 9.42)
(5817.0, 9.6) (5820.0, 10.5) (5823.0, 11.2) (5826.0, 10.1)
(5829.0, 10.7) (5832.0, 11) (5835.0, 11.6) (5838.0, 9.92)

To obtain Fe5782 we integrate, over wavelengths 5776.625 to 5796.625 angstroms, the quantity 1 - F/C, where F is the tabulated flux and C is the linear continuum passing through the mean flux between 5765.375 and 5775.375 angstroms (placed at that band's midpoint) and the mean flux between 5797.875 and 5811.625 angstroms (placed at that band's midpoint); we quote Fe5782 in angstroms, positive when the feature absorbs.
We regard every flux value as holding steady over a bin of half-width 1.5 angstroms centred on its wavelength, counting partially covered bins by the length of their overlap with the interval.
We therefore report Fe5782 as 1.6 angstroms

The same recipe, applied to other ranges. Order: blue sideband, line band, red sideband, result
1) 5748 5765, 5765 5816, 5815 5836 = 0.3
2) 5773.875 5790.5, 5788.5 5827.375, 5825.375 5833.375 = 0.6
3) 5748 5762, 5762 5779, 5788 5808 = -0.3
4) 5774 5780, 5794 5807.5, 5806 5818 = -0.8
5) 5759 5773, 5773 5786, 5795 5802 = -0.2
